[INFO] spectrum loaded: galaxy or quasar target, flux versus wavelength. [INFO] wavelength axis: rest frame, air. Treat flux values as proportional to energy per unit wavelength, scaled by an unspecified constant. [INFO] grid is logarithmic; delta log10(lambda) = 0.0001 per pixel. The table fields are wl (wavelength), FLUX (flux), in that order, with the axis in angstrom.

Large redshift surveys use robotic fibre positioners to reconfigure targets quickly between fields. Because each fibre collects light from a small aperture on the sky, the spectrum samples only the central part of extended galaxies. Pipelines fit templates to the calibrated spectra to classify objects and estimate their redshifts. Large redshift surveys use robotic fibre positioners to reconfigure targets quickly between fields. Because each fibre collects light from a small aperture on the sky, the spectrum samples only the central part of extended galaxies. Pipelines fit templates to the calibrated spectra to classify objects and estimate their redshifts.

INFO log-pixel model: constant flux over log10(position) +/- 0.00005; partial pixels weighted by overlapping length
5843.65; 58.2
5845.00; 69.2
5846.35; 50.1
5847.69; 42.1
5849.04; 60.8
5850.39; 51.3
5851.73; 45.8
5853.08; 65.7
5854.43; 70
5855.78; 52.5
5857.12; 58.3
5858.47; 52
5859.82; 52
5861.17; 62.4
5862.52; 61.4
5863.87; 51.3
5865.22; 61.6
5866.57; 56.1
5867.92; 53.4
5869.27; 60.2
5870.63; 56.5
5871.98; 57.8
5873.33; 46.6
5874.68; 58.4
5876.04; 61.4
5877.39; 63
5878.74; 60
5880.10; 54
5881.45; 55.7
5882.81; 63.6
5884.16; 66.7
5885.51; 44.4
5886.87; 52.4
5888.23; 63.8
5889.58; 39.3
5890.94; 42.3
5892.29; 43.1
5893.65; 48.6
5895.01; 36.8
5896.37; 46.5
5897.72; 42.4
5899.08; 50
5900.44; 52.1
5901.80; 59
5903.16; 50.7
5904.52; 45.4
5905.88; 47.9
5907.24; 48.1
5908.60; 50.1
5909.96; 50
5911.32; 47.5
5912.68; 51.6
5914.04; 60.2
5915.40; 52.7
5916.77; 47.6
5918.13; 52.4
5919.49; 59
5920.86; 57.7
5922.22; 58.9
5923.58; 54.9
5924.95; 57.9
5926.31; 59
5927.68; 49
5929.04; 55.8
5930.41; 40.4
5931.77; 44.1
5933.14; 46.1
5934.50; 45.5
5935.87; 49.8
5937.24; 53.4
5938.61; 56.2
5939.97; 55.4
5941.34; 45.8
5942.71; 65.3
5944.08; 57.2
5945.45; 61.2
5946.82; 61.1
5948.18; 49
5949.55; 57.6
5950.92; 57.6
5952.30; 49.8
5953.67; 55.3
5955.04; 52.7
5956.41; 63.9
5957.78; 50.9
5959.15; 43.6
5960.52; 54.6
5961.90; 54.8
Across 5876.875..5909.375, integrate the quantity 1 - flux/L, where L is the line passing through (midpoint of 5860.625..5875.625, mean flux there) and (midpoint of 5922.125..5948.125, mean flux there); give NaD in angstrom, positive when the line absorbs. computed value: 2.7 angstrom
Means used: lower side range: 56.9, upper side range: 53.3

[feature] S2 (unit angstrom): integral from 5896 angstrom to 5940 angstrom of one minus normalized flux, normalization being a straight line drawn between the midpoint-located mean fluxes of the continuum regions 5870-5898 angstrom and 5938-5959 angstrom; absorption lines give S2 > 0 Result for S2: 2.3 angstrom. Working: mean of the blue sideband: 52.7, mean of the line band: 51.4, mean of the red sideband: 55.6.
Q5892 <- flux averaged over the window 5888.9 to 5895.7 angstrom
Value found 42.1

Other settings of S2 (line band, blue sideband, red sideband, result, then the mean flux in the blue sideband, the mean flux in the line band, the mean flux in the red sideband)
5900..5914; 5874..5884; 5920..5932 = 1.3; 59.8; 50.7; 53.5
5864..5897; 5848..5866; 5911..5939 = 1.0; 57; 53.8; 52.4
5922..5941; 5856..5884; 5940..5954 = 1.6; 57.4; 51.6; 56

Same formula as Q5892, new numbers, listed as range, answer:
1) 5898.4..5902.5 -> 53.6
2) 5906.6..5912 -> 49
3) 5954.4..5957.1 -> 58.4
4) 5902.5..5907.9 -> 48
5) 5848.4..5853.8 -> 56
